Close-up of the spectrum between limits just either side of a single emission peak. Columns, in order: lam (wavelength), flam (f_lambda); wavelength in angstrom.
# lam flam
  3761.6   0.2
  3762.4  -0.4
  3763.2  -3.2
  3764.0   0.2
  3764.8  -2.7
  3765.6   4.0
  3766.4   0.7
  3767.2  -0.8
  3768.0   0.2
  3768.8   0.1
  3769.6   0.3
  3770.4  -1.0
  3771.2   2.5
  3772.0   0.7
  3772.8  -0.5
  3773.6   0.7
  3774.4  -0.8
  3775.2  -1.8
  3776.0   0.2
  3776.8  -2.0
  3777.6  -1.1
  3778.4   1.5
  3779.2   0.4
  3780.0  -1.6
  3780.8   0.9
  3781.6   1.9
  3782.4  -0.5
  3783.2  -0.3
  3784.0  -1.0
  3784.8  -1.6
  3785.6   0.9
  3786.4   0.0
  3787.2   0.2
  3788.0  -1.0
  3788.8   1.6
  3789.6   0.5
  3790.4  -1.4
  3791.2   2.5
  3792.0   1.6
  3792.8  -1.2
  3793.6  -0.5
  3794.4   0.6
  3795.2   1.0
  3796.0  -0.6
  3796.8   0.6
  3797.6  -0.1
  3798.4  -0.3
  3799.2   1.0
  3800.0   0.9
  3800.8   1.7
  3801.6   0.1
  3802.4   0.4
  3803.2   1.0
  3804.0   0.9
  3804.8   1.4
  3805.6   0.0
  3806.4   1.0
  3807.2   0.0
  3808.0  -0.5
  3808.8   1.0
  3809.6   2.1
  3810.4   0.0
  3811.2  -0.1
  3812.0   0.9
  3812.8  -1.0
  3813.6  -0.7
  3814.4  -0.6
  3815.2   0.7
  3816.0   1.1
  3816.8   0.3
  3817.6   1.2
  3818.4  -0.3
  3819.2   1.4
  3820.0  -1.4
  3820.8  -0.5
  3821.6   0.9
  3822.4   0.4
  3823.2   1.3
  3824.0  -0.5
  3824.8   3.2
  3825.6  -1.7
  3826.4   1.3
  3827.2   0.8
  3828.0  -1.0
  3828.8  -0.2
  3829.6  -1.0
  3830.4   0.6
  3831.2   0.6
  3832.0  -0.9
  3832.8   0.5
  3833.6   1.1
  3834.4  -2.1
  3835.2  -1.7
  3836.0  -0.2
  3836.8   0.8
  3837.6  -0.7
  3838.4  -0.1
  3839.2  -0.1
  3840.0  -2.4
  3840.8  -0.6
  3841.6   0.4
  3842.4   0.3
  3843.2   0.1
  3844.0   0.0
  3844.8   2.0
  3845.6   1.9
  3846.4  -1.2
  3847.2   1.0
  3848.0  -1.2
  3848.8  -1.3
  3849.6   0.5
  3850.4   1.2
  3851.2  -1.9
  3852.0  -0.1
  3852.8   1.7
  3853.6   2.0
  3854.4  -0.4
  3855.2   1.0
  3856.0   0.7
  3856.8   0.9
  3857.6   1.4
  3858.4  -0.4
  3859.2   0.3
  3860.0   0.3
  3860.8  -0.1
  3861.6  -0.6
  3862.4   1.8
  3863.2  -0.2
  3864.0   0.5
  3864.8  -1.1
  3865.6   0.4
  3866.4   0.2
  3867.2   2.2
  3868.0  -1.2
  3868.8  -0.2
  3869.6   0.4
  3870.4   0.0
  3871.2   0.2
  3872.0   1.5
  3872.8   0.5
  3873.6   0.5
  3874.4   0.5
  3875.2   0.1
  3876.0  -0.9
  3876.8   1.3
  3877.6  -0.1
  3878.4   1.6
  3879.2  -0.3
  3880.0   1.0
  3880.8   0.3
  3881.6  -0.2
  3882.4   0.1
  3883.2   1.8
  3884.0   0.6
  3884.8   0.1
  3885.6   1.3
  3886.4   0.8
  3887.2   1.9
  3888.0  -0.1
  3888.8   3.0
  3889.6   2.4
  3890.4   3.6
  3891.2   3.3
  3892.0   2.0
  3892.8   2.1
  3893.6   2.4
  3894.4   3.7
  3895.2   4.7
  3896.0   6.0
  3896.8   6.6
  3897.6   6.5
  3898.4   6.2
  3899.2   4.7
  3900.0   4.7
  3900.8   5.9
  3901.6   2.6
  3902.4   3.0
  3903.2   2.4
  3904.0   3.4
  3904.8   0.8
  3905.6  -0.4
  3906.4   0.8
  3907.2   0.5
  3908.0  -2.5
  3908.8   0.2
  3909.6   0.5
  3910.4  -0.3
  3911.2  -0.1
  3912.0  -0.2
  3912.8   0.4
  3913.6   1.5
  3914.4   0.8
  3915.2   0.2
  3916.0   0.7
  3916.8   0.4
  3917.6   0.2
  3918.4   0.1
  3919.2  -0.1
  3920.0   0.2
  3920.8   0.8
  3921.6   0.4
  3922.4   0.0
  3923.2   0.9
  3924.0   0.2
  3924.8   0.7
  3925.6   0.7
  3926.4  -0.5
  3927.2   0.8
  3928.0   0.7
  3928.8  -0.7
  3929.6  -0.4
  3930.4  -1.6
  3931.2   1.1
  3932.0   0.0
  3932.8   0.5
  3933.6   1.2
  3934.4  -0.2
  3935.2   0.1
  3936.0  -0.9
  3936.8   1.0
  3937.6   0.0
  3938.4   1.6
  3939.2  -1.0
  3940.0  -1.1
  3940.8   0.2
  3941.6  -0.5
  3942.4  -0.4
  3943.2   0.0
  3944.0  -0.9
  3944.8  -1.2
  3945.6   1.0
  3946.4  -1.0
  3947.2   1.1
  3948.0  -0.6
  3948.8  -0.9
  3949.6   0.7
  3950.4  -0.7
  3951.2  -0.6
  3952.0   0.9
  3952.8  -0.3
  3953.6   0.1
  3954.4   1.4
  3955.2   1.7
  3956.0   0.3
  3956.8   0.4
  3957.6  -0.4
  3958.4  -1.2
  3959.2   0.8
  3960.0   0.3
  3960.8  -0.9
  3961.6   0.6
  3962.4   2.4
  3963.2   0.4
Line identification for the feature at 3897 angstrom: Lyman alpha 1216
